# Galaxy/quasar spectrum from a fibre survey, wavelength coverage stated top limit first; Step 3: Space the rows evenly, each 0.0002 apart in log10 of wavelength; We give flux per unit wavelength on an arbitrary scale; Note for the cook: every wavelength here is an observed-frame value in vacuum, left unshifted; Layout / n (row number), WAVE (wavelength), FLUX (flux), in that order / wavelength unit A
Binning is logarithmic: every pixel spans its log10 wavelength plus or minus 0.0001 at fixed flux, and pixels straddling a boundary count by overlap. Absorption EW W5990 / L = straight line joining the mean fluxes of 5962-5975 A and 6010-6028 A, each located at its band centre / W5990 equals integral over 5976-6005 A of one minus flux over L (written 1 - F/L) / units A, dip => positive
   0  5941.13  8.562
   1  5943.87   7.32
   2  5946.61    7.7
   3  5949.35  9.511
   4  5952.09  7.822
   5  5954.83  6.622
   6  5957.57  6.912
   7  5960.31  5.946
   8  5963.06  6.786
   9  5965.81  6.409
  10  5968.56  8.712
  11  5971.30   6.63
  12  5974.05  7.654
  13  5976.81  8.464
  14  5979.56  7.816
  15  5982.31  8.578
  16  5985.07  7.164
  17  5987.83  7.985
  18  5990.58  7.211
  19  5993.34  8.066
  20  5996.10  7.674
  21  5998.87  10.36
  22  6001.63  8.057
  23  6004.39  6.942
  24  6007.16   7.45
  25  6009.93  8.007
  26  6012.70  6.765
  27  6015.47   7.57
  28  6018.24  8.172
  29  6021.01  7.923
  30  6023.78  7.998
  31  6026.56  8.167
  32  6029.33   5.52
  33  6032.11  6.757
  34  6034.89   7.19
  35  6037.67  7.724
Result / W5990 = -2.2 A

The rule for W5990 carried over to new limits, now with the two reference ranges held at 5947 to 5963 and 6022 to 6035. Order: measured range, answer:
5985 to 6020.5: -3.0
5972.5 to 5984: -1.3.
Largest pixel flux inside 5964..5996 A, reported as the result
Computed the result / 8.712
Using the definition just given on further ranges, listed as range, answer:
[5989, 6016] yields 10.36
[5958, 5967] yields 6.786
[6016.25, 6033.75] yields 8.172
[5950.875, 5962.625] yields 7.822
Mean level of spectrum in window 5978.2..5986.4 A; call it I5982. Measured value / 7.86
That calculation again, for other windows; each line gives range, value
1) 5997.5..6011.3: 8.16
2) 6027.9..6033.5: 6.16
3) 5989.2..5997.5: 7.65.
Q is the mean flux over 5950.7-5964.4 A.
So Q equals 6.82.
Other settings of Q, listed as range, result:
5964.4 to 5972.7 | 7.25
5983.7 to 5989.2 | 7.57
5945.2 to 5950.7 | 8.59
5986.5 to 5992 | 7.61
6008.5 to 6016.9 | 7.45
